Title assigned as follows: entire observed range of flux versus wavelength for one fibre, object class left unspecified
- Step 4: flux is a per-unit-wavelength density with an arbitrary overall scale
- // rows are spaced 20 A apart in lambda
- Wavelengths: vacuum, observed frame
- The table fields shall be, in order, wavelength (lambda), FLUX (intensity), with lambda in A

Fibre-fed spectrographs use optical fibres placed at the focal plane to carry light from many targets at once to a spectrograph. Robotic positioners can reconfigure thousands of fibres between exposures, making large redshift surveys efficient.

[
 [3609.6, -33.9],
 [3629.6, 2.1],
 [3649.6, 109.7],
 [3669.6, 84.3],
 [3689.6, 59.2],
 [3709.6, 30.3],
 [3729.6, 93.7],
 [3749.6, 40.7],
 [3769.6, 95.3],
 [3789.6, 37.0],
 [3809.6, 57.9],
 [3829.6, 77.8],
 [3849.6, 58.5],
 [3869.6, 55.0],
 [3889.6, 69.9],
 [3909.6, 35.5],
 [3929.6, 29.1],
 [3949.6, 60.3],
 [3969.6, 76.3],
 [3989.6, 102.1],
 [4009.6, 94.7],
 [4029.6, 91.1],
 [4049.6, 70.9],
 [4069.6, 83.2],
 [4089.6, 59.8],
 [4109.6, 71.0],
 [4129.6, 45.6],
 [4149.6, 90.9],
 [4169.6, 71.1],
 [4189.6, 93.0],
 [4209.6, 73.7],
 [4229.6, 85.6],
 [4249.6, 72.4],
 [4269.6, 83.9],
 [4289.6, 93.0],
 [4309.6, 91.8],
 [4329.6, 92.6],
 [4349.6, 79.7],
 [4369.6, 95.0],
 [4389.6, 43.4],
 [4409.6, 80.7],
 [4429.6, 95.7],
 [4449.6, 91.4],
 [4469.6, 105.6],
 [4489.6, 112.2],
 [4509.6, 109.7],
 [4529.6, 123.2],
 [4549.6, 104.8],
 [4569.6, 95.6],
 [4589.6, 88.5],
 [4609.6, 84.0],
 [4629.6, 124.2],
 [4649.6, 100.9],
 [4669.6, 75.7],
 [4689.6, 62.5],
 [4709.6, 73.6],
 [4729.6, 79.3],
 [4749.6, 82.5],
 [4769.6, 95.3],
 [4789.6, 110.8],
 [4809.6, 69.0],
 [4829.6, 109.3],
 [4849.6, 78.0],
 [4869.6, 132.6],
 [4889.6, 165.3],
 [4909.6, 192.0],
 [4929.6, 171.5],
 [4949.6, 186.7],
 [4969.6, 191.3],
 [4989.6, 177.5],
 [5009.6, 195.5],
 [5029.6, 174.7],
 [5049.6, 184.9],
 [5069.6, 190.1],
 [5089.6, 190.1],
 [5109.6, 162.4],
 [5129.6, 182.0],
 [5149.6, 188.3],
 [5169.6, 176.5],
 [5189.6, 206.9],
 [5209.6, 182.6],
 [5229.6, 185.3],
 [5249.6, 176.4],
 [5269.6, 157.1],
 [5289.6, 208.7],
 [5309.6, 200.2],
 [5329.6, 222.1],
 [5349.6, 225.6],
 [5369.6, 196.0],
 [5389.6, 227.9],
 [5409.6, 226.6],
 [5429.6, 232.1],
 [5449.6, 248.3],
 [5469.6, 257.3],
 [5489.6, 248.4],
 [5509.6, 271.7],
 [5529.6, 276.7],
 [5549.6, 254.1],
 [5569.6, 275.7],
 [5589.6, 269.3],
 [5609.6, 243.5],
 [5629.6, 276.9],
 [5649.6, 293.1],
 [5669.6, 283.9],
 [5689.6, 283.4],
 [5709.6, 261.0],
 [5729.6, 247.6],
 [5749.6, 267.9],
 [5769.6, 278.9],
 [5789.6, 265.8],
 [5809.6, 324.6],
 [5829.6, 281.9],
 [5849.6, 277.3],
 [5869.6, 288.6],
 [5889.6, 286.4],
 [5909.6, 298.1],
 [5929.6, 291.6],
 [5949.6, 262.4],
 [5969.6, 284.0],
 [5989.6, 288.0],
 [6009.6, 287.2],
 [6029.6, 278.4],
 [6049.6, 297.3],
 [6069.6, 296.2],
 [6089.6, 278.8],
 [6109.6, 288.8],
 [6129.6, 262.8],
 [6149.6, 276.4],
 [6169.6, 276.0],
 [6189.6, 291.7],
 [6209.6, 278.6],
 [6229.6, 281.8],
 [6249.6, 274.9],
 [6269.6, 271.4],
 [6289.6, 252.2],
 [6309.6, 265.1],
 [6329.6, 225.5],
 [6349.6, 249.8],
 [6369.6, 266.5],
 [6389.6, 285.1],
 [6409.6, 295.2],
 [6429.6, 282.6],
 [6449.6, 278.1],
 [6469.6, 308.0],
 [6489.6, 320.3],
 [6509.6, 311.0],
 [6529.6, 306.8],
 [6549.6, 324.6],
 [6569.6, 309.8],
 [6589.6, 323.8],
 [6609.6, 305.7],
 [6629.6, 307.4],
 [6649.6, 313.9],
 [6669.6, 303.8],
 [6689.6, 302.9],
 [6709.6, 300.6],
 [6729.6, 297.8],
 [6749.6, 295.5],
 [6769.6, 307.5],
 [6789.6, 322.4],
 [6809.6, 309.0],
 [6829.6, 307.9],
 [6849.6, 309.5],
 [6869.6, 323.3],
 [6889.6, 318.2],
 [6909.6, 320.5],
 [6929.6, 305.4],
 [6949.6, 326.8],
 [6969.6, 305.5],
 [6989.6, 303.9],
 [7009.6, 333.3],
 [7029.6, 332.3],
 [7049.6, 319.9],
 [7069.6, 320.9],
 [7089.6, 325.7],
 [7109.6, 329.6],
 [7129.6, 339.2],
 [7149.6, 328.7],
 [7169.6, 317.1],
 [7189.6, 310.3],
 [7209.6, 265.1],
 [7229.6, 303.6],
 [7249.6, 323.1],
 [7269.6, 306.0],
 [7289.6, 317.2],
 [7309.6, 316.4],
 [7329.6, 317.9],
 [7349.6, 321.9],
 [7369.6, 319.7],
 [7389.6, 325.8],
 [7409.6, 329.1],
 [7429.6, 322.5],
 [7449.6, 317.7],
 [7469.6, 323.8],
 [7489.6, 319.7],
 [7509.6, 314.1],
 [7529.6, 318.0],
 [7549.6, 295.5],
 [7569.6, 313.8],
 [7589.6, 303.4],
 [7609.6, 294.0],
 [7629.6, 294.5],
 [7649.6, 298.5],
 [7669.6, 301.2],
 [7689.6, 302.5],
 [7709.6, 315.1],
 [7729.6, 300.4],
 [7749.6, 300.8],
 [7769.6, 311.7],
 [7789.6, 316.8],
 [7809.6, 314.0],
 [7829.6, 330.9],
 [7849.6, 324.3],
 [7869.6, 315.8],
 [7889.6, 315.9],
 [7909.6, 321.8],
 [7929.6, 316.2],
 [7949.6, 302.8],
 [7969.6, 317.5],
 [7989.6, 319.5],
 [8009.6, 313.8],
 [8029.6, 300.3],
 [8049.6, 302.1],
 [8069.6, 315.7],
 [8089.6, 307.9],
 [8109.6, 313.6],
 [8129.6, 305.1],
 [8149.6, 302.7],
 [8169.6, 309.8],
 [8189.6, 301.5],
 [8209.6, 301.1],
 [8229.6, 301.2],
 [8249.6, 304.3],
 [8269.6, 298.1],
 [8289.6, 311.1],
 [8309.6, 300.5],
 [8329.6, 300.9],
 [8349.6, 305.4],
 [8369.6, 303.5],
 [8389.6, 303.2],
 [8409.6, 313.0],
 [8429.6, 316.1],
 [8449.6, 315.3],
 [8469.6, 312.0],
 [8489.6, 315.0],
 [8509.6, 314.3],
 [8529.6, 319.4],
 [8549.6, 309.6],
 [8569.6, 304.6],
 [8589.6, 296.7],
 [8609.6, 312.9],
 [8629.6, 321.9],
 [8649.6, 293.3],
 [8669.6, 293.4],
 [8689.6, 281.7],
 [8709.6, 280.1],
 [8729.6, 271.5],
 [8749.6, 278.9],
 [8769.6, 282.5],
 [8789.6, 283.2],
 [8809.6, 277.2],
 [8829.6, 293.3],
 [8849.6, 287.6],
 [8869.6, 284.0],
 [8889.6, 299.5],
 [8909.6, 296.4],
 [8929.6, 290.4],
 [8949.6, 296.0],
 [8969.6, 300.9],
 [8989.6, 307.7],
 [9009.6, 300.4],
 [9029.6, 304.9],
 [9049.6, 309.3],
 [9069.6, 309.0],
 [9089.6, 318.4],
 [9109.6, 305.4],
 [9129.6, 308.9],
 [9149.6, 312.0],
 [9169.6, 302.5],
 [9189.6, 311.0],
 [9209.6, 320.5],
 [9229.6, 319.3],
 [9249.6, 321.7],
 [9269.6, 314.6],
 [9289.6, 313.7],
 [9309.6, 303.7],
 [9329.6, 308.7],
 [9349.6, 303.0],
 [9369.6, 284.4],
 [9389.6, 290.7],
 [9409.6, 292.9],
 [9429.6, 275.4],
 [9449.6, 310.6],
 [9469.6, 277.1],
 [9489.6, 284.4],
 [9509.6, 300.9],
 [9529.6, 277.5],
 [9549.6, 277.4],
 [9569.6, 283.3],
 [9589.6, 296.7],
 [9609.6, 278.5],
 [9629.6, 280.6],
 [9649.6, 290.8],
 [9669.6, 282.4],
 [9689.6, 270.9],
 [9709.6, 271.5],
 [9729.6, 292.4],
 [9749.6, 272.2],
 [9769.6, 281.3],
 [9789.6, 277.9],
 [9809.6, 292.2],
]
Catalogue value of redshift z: 0.22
